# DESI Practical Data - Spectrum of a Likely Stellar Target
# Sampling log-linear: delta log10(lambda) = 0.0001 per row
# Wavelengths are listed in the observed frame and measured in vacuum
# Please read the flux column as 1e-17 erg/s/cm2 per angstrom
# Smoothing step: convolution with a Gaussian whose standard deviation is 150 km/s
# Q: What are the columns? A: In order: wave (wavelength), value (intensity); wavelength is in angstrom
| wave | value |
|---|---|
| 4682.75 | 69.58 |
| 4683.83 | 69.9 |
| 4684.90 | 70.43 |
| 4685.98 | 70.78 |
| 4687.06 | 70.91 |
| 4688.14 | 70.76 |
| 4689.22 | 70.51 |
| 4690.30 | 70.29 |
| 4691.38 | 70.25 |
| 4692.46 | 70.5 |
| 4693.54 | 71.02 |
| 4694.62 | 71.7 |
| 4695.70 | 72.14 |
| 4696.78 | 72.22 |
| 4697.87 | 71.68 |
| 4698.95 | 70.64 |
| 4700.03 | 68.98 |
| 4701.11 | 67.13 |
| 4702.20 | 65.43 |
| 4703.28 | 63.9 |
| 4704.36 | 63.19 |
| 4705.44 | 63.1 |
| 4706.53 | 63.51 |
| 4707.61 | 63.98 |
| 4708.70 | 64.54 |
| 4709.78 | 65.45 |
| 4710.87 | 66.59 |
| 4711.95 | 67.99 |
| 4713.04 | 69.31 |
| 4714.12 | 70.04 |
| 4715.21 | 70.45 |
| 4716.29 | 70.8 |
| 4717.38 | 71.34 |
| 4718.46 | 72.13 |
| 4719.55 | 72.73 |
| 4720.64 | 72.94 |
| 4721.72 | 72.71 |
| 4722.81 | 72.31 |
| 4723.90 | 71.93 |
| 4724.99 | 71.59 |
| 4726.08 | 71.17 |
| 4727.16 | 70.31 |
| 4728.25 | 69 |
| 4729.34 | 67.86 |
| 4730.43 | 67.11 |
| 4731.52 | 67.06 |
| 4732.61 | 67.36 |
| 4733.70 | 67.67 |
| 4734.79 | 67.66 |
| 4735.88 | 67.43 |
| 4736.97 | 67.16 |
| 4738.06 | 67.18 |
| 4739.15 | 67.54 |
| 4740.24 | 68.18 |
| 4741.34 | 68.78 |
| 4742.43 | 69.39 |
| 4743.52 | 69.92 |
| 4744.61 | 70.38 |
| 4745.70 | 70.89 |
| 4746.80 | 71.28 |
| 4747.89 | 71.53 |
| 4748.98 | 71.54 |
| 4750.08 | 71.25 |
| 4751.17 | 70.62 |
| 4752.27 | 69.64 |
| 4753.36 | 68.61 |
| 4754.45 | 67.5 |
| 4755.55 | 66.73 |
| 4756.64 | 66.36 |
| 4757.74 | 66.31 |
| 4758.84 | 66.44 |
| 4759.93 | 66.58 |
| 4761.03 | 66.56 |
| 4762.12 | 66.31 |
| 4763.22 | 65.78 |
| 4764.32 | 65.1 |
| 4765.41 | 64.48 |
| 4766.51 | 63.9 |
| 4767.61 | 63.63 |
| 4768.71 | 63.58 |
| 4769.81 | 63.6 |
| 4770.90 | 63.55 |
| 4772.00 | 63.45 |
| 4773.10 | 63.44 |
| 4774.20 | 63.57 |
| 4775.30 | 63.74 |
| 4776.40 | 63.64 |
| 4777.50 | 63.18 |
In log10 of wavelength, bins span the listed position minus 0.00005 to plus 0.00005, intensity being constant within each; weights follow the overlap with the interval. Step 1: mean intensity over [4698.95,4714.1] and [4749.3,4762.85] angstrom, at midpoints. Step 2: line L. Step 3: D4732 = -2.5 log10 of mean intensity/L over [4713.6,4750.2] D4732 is -0.05 mag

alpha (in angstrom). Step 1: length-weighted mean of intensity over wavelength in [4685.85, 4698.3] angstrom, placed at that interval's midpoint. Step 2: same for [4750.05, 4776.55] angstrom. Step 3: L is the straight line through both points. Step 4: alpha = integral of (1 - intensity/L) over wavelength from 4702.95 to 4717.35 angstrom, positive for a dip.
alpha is 0.6 angstrom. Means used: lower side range 71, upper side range 65.7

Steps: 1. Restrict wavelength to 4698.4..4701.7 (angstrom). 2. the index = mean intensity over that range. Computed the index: 68.9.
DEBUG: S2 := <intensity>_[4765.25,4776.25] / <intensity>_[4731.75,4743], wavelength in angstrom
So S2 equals 0.94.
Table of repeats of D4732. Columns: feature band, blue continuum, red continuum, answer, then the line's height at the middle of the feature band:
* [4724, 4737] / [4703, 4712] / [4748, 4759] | -0.03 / 66.6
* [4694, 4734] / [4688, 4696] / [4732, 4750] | 0.02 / 70.1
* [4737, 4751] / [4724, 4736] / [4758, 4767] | -0.04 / 67.4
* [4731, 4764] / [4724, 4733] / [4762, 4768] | -0.02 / 66.8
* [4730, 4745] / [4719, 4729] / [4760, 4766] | 0.02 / 69.5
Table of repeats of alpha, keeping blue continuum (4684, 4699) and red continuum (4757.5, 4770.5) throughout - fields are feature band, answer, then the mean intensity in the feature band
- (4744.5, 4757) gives -0.66 angstrom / 69.7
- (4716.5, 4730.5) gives -0.56 angstrom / 71.1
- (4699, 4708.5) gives 0.65 angstrom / 65.2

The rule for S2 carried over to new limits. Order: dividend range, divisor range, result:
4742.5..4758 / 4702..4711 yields 1.08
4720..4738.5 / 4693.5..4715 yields 1.03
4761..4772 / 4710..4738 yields 0.93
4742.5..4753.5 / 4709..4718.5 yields 1.02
